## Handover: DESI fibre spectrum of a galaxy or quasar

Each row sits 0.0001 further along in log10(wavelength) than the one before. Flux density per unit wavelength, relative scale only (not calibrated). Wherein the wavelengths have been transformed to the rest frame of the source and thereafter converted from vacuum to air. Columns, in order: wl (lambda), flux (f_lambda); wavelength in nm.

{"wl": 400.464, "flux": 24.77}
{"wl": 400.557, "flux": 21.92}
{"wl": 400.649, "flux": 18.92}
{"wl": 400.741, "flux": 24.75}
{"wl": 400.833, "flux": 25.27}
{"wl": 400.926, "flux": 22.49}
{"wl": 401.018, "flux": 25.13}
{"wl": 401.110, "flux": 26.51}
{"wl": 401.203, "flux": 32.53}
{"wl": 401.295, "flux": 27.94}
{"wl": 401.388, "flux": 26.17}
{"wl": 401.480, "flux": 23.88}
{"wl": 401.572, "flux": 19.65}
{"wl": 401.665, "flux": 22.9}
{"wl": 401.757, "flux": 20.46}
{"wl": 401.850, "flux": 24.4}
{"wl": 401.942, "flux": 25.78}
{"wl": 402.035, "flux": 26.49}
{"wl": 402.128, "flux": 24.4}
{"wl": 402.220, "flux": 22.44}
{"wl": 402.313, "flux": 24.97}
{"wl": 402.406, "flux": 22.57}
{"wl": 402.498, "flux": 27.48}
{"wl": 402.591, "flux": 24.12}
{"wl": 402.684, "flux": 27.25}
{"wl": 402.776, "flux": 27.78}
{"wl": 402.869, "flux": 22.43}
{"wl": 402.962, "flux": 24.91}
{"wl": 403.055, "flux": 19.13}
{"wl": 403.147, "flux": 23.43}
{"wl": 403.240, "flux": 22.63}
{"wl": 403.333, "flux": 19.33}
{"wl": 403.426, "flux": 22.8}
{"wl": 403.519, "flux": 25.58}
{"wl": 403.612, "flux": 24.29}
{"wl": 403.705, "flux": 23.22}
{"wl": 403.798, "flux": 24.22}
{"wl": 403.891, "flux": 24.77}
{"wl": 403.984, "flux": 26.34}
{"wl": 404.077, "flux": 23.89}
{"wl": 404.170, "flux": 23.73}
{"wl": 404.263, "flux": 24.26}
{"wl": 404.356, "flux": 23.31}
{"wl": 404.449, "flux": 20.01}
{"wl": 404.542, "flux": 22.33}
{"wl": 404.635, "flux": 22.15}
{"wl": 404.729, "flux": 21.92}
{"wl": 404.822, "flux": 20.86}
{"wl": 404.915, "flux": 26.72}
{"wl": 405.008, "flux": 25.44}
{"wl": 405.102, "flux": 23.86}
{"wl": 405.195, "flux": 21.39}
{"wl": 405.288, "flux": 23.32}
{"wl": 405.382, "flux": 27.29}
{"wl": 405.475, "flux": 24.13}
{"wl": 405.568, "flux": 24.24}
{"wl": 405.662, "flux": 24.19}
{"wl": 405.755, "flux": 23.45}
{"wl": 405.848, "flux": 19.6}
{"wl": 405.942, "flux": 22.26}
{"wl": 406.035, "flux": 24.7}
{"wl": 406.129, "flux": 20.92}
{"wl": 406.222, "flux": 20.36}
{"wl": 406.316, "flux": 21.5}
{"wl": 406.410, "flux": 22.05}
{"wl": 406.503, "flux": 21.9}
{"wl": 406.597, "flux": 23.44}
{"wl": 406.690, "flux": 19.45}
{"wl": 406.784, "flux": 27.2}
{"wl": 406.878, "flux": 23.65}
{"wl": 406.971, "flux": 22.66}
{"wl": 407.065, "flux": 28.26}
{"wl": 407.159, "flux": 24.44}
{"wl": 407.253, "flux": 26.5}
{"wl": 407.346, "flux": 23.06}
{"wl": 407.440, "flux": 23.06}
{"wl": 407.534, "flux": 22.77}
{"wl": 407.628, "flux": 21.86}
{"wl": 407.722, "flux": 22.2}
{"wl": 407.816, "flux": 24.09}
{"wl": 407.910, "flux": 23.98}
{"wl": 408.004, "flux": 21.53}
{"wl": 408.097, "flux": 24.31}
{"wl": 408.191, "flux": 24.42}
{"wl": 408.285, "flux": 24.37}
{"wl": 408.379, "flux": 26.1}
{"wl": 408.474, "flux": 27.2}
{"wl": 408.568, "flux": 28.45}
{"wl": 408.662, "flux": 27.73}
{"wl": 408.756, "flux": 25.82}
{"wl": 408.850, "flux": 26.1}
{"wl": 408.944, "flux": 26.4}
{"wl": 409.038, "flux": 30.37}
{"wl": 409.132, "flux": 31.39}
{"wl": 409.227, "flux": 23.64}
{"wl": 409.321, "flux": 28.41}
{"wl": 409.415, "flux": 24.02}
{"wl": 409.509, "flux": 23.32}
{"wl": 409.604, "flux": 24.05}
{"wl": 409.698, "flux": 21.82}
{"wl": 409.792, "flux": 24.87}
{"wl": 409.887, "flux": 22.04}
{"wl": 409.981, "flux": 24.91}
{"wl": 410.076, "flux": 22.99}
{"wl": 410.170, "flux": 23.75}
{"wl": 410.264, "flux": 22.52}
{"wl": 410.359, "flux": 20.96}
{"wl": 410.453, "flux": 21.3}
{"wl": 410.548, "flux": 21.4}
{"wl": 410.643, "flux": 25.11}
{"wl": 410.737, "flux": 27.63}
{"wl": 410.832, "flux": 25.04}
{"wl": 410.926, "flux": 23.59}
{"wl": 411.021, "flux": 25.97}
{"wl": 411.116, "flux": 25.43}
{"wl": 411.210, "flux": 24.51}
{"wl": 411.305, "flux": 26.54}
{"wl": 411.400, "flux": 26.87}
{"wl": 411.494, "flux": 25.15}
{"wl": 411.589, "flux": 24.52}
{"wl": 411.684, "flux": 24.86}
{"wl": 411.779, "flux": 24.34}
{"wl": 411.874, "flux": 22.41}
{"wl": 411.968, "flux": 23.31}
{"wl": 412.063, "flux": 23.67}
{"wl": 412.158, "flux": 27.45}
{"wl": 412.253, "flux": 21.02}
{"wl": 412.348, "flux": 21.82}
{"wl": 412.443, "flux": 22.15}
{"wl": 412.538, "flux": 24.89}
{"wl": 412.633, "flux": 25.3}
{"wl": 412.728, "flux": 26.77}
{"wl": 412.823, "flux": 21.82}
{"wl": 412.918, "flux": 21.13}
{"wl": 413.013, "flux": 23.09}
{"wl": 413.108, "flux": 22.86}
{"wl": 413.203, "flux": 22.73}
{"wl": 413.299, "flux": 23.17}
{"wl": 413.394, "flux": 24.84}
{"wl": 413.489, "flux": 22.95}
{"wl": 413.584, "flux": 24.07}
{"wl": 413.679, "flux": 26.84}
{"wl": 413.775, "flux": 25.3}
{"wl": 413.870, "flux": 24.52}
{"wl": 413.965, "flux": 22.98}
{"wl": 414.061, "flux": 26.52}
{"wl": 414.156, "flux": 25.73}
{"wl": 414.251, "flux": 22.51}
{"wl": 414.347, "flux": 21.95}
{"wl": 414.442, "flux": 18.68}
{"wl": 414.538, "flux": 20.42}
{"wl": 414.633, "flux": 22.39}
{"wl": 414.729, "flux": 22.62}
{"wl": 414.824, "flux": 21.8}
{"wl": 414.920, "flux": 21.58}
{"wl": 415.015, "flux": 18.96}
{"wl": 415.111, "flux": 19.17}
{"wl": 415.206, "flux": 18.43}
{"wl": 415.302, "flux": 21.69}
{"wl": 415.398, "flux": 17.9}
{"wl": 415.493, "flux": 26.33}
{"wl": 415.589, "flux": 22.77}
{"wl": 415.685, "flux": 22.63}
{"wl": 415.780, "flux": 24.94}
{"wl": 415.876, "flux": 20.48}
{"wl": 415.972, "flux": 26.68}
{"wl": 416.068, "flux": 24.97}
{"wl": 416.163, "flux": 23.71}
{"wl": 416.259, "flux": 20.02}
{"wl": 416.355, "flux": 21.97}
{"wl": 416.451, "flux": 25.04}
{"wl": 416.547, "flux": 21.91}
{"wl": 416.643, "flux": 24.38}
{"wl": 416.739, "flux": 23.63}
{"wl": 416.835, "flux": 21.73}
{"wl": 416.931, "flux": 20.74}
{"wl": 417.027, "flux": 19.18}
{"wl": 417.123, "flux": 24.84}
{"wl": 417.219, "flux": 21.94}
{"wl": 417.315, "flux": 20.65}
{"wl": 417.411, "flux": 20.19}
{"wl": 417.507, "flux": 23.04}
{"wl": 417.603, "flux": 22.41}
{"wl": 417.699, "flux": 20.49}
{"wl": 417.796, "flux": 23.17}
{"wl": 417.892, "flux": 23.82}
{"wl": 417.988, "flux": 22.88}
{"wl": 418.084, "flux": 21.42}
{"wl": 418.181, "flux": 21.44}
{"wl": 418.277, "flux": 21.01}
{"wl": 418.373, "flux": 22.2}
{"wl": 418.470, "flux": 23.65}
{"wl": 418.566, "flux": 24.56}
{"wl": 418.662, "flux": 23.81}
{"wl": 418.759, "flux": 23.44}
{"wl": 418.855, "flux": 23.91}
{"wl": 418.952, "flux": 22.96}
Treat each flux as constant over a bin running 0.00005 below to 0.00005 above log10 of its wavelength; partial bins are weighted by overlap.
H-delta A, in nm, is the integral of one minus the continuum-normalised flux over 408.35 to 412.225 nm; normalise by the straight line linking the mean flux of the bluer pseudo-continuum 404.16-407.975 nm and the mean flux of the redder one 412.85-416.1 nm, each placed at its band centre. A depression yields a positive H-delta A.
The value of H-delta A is -0.34 nm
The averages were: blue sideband 23.2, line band 25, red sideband 22.7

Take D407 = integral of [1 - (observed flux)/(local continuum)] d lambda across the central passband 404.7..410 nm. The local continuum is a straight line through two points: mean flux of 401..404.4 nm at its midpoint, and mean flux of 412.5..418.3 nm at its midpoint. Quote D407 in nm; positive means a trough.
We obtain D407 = -0.10 nm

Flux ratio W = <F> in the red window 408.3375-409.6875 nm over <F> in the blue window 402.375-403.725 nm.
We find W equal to 1.11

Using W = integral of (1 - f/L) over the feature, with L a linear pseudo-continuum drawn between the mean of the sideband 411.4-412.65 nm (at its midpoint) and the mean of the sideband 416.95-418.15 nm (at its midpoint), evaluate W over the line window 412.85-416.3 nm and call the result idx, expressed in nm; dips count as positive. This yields 0.05 nm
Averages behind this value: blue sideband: 24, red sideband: 22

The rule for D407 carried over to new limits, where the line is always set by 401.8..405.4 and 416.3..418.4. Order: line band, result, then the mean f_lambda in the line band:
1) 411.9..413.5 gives -0.05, 23.5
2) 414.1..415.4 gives 0.08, 21.1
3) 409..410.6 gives -0.08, 24.2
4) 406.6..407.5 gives -0.03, 24.2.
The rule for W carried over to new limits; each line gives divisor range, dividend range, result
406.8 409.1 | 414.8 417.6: 0.88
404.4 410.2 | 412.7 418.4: 0.94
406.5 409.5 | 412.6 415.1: 0.92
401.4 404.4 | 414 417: 0.93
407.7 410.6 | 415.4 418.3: 0.91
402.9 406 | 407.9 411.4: 1.07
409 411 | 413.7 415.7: 0.91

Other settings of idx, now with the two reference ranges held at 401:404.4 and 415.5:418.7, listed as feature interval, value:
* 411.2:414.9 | -0.09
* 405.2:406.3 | 0.04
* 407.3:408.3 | 0.02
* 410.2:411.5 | -0.06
